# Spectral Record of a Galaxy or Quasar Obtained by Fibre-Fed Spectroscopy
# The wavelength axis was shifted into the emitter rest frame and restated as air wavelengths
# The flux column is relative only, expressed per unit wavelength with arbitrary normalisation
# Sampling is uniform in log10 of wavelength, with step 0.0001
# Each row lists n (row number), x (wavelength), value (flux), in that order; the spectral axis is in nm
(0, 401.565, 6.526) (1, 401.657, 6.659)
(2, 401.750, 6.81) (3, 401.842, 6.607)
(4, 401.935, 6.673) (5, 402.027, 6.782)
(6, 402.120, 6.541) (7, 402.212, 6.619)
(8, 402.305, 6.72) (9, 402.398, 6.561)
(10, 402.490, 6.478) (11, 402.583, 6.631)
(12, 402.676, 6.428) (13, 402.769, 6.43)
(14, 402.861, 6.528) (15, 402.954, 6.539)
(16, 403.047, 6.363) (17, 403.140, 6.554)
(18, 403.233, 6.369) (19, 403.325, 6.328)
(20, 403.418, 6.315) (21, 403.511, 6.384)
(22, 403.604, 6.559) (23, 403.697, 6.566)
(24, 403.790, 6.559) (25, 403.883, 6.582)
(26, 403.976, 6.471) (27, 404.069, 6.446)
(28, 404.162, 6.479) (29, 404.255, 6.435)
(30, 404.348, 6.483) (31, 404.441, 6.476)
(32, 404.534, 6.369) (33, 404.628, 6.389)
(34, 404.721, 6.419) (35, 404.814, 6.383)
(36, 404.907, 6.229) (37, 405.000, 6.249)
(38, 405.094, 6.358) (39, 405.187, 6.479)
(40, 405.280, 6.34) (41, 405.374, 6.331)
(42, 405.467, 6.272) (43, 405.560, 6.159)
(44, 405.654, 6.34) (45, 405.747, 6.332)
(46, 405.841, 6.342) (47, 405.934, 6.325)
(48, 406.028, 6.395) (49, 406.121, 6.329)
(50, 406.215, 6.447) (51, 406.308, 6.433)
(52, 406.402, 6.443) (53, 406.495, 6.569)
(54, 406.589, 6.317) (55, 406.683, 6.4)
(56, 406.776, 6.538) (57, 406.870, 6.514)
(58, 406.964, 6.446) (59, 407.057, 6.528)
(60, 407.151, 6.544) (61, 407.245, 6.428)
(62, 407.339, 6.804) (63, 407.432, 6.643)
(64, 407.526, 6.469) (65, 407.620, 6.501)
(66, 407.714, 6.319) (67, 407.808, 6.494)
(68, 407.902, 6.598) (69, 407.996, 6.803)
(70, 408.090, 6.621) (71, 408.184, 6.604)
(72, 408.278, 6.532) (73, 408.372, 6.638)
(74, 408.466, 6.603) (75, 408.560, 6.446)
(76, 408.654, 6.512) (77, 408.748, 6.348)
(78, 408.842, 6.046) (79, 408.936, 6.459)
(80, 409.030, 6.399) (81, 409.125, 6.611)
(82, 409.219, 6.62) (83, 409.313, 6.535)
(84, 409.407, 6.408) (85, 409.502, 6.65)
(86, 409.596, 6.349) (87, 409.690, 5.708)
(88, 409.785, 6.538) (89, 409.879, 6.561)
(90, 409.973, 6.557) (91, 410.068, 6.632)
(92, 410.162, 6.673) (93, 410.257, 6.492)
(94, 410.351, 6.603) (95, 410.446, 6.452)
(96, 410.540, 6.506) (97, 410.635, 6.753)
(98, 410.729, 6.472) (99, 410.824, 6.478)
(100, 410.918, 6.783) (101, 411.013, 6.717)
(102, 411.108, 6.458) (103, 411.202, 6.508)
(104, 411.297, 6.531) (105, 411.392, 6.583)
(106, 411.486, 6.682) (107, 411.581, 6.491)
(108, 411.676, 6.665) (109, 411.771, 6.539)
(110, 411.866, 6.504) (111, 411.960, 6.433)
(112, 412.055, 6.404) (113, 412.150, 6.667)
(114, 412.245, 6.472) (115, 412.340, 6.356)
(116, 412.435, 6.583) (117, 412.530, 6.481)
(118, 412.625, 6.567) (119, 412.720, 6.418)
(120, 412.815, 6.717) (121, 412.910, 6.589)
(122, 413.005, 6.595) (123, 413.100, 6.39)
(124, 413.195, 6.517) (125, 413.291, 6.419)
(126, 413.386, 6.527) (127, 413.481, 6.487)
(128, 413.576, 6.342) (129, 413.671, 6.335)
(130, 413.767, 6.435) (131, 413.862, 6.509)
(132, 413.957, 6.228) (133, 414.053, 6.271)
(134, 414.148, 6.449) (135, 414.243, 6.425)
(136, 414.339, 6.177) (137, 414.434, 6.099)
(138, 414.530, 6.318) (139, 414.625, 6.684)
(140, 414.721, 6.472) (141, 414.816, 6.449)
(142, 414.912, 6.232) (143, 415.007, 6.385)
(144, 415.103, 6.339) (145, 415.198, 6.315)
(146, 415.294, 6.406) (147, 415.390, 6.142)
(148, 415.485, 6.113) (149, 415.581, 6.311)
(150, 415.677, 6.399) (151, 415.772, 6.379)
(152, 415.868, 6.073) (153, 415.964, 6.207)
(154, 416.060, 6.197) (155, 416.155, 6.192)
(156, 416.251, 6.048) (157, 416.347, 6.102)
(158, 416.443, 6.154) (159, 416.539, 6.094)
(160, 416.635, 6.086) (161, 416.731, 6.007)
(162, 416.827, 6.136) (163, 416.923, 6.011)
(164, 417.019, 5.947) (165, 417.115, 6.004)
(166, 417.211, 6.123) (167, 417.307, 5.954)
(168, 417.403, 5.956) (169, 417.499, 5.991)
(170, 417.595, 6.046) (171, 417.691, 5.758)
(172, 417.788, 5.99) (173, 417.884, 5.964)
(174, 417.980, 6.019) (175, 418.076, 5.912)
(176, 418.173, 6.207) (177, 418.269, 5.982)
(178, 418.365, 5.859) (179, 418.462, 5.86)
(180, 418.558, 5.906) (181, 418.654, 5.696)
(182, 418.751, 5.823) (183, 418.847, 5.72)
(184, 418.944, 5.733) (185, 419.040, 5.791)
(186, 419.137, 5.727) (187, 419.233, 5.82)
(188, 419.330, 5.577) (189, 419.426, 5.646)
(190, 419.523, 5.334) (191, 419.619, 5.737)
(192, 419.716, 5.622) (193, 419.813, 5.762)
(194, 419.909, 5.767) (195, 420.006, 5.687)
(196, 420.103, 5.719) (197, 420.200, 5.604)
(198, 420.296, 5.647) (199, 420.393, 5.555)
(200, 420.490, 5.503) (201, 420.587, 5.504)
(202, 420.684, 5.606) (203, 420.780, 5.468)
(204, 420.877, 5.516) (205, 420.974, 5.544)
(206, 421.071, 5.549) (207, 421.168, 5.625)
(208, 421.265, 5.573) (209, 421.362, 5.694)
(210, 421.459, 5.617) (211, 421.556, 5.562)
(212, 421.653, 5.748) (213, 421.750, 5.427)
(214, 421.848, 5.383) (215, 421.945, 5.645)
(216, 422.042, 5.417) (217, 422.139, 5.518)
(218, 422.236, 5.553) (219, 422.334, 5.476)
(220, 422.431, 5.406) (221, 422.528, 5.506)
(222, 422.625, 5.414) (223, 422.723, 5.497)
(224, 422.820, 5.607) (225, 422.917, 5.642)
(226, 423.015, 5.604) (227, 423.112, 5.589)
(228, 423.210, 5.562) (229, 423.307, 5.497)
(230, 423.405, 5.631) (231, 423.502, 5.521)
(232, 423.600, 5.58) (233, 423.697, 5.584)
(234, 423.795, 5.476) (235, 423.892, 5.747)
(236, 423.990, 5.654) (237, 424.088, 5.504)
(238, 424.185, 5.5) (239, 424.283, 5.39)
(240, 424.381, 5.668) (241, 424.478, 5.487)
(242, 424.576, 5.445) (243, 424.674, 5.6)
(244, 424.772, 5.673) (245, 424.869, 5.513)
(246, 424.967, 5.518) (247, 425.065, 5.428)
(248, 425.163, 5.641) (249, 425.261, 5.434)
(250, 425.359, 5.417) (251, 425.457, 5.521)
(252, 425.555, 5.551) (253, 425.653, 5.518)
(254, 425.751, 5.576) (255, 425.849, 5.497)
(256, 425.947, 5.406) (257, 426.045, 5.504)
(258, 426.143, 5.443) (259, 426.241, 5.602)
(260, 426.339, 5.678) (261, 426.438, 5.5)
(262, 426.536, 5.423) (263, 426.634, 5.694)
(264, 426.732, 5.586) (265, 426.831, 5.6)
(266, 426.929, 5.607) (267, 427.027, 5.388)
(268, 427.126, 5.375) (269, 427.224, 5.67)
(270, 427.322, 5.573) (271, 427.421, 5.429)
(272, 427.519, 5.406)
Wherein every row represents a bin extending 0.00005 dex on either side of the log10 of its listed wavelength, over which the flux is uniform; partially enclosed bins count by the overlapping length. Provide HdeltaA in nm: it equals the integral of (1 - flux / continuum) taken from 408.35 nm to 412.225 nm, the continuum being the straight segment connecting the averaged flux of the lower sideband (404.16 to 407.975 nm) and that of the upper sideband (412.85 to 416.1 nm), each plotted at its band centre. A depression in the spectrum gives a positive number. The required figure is -0.07 nm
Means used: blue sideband 6.42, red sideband 6.36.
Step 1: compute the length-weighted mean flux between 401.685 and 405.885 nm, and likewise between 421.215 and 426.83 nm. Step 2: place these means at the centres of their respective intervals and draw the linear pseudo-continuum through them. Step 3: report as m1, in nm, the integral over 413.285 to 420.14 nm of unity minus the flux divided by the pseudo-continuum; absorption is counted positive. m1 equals -0.23 nm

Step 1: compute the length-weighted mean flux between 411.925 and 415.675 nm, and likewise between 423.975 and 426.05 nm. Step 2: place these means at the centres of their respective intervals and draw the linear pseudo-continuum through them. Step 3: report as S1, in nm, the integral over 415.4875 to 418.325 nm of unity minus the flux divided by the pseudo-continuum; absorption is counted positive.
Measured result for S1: 0.04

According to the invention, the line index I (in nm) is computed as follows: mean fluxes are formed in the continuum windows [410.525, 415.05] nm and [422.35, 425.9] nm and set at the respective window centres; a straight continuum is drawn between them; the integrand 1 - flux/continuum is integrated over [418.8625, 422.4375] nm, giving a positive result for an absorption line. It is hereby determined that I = 0.14 nm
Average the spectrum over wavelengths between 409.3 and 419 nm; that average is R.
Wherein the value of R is 6.31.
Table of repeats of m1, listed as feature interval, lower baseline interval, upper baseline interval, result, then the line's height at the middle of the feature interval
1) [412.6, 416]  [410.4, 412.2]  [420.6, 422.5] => -0.06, 6.26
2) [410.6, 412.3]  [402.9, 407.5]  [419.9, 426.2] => -0.12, 6.12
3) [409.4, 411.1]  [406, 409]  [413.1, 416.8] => -0.03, 6.42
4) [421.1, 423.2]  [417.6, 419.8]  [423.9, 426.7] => 0.04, 5.66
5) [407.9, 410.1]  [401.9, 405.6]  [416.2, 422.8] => -0.09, 6.22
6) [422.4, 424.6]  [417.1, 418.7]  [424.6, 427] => 0.04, 5.66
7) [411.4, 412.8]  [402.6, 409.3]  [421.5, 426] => -0.09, 6.13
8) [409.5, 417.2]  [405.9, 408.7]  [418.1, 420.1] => -0.33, 6.13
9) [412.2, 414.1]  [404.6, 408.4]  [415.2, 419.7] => -0.09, 6.16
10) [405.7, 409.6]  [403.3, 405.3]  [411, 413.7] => -0.01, 6.46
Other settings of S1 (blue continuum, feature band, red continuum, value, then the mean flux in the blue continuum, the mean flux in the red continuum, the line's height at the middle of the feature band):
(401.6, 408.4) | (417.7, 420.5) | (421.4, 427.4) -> 0.01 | 6.48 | 5.54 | 5.79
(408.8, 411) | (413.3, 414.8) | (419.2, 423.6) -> -0.05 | 6.5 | 5.57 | 6.16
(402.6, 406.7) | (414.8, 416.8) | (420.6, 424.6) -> -0.12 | 6.41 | 5.55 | 5.87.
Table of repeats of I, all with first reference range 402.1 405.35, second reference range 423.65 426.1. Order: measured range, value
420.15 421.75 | 0.035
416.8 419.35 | -0.036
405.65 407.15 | -0.020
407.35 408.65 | -0.061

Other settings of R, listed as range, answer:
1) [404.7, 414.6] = 6.47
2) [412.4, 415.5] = 6.41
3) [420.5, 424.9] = 5.55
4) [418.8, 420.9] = 5.64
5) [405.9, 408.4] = 6.51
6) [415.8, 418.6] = 6.03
